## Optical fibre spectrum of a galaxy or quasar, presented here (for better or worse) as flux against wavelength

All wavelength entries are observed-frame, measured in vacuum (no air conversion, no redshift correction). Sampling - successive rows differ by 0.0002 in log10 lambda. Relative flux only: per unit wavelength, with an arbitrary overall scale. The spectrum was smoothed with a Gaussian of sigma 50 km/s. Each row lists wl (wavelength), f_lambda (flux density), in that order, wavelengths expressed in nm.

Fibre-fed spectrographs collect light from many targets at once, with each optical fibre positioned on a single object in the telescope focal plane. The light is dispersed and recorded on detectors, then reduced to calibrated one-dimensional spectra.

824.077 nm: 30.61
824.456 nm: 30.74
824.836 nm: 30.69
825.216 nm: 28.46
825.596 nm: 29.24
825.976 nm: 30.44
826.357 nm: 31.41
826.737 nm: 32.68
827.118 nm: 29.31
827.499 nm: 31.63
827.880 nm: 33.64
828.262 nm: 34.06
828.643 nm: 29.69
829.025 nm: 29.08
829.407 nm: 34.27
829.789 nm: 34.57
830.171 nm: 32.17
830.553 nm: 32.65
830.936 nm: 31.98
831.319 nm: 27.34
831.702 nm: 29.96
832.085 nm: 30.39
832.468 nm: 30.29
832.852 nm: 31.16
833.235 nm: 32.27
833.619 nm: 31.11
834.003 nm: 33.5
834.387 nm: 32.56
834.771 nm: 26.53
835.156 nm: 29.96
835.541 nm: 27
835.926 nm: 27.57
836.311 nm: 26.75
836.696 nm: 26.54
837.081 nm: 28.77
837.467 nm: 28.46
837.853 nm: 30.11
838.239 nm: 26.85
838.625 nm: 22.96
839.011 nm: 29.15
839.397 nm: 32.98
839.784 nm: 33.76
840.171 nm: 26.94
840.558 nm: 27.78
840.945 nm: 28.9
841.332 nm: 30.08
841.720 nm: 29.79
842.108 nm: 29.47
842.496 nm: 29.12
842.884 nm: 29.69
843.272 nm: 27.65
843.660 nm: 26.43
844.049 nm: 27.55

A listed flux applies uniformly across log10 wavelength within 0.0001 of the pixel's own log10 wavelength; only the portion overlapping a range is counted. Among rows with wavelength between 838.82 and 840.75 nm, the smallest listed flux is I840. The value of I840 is 26.94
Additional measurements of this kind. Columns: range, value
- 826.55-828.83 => 29.31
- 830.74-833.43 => 27.34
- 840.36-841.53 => 27.78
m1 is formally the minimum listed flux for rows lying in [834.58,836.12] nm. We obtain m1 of 26.53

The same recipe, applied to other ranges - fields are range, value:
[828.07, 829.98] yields 29.08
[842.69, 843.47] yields 27.65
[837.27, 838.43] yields 26.85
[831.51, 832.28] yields 29.96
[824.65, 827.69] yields 28.46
